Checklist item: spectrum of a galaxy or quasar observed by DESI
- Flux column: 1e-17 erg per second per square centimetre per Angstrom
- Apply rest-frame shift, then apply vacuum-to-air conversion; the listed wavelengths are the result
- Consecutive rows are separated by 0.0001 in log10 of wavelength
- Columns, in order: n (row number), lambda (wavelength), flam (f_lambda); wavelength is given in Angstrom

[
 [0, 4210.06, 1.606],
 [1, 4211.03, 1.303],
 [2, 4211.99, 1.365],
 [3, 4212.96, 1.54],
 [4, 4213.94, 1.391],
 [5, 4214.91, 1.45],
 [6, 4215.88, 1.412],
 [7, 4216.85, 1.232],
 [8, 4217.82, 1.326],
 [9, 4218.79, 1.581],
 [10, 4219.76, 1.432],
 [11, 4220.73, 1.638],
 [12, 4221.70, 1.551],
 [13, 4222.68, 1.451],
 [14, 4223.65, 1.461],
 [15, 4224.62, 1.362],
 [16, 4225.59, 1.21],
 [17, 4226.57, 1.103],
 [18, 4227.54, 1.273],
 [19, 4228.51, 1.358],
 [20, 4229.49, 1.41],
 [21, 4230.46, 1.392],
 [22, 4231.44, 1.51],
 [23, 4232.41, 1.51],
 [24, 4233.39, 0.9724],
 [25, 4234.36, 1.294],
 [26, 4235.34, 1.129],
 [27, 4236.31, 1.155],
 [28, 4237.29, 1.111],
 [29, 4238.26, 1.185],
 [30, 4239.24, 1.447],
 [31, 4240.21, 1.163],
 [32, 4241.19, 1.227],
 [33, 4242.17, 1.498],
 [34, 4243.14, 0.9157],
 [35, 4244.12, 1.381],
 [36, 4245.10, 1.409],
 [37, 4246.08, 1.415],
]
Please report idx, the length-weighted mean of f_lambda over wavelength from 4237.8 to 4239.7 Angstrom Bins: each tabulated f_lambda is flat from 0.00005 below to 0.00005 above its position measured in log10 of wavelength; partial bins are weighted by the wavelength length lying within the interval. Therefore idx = 1.31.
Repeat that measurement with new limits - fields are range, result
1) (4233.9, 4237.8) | 1.17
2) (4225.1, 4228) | 1.19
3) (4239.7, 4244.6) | 1.24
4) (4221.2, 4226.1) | 1.41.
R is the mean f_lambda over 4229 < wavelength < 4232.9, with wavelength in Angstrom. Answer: 1.45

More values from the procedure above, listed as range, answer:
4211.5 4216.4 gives 1.43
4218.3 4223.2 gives 1.53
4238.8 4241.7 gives 1.28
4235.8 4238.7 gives 1.15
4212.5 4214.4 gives 1.46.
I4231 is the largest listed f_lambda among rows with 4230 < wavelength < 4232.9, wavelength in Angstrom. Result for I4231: 1.51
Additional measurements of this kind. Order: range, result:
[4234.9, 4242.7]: 1.498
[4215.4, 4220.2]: 1.581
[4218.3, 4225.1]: 1.638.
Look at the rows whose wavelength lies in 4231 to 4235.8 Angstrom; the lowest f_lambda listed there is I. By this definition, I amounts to 0.9724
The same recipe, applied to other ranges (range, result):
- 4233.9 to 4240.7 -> 1.111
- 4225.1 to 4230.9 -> 1.103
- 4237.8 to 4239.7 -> 1.185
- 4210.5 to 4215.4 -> 1.303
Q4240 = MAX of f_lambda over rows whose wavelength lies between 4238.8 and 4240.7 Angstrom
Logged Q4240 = 1.447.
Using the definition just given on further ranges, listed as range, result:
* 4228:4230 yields 1.41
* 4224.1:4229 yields 1.362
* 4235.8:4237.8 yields 1.155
